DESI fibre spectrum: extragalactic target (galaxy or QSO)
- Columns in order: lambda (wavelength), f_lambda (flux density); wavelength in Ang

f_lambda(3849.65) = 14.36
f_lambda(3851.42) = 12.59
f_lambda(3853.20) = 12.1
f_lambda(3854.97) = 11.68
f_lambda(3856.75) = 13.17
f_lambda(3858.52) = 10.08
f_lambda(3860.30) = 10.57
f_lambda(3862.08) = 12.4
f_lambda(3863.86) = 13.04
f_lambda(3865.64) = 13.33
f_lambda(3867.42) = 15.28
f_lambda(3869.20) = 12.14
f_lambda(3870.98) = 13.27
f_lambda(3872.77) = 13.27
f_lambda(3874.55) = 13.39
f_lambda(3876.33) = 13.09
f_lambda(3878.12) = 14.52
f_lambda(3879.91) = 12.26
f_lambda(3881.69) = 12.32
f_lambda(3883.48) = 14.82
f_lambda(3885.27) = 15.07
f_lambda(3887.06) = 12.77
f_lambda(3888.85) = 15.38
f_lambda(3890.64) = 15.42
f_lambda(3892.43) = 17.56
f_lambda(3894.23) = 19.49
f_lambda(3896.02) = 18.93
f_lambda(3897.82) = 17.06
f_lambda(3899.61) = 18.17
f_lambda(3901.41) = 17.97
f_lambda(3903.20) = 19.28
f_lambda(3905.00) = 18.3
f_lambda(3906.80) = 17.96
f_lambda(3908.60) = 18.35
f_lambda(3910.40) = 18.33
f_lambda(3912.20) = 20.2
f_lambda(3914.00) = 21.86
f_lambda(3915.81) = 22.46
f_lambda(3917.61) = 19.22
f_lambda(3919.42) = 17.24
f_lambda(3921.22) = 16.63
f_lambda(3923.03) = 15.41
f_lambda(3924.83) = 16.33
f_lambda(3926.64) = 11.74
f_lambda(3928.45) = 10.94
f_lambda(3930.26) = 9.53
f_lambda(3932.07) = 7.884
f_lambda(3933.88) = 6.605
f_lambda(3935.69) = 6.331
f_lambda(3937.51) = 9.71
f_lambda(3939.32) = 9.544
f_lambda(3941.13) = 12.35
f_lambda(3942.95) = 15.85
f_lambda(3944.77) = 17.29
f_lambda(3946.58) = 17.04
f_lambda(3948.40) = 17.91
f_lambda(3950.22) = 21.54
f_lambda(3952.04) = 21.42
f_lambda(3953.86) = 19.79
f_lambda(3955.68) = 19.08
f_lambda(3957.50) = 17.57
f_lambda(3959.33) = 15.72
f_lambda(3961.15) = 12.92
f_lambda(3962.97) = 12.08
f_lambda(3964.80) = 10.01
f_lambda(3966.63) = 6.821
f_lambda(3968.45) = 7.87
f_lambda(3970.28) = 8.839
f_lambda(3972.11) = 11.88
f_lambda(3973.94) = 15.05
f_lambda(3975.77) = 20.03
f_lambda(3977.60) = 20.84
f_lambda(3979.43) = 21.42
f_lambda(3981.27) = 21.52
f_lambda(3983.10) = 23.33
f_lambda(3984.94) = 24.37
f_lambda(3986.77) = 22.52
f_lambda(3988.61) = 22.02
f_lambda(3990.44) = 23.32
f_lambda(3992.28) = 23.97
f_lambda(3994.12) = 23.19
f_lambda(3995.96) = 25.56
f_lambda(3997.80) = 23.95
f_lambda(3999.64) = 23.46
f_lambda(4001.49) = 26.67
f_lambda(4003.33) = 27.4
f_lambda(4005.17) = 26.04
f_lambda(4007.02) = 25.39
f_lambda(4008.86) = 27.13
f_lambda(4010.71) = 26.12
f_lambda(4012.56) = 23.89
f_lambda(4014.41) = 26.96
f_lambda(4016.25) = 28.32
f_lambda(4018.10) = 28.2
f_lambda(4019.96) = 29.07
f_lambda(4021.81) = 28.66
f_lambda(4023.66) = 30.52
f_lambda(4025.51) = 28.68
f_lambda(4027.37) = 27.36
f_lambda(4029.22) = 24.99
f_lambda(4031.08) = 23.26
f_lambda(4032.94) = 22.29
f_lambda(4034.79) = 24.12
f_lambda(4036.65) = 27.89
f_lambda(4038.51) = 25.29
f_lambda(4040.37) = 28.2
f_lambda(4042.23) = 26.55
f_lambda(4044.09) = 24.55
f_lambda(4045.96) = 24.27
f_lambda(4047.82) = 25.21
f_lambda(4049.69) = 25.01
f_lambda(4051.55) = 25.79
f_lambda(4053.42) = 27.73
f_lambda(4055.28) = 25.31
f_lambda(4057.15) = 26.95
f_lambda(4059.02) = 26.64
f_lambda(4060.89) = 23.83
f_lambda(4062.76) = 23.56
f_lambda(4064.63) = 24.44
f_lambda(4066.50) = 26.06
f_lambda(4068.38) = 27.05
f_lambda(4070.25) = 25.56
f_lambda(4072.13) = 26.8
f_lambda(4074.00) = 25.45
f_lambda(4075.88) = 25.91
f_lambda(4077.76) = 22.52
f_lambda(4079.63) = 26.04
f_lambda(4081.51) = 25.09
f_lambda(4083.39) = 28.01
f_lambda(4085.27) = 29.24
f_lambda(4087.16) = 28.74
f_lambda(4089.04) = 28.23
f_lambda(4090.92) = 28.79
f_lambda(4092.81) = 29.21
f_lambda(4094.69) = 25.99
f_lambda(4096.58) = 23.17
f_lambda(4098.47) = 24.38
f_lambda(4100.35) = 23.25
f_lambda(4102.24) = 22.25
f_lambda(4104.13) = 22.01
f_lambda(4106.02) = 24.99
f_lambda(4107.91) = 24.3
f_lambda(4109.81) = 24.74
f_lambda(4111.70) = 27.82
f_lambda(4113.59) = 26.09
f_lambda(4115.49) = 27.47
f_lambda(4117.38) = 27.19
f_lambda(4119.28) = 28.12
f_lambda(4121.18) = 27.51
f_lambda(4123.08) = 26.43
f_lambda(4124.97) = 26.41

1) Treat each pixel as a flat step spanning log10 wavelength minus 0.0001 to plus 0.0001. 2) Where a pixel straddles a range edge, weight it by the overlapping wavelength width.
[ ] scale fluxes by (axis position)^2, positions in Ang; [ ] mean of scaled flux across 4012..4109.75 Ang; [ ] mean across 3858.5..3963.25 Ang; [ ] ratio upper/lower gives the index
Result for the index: 1.83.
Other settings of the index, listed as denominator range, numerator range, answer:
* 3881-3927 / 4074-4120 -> 1.65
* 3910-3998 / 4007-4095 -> 1.66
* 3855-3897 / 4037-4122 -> 2.06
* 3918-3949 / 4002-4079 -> 2.13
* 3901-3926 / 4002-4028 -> 1.56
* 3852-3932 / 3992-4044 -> 1.83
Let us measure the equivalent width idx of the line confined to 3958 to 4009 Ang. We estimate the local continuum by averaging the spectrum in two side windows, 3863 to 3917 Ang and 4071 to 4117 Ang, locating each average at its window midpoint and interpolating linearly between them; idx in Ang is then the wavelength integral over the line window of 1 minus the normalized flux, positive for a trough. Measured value 2.8 Ang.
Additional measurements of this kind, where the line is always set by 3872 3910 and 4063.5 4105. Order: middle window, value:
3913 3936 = 4.39 Ang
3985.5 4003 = -2.24 Ang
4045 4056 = -0.66 Ang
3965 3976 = 4.91 Ang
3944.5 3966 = 2.80 Ang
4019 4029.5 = -2.60 Ang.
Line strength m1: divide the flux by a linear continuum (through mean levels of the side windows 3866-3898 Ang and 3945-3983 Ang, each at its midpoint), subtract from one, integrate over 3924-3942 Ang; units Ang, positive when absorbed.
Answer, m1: 6.38 Ang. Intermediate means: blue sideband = 14.7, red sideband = 16.1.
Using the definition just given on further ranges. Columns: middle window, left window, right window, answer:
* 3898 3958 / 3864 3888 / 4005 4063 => 4.91 Ang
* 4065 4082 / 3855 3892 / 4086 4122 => -0.88 Ang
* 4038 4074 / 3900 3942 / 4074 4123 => -3.62 Ang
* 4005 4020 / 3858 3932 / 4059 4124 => -3.45 Ang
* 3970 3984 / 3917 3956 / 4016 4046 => 1.05 Ang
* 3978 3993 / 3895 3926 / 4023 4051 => 0.06 Ang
